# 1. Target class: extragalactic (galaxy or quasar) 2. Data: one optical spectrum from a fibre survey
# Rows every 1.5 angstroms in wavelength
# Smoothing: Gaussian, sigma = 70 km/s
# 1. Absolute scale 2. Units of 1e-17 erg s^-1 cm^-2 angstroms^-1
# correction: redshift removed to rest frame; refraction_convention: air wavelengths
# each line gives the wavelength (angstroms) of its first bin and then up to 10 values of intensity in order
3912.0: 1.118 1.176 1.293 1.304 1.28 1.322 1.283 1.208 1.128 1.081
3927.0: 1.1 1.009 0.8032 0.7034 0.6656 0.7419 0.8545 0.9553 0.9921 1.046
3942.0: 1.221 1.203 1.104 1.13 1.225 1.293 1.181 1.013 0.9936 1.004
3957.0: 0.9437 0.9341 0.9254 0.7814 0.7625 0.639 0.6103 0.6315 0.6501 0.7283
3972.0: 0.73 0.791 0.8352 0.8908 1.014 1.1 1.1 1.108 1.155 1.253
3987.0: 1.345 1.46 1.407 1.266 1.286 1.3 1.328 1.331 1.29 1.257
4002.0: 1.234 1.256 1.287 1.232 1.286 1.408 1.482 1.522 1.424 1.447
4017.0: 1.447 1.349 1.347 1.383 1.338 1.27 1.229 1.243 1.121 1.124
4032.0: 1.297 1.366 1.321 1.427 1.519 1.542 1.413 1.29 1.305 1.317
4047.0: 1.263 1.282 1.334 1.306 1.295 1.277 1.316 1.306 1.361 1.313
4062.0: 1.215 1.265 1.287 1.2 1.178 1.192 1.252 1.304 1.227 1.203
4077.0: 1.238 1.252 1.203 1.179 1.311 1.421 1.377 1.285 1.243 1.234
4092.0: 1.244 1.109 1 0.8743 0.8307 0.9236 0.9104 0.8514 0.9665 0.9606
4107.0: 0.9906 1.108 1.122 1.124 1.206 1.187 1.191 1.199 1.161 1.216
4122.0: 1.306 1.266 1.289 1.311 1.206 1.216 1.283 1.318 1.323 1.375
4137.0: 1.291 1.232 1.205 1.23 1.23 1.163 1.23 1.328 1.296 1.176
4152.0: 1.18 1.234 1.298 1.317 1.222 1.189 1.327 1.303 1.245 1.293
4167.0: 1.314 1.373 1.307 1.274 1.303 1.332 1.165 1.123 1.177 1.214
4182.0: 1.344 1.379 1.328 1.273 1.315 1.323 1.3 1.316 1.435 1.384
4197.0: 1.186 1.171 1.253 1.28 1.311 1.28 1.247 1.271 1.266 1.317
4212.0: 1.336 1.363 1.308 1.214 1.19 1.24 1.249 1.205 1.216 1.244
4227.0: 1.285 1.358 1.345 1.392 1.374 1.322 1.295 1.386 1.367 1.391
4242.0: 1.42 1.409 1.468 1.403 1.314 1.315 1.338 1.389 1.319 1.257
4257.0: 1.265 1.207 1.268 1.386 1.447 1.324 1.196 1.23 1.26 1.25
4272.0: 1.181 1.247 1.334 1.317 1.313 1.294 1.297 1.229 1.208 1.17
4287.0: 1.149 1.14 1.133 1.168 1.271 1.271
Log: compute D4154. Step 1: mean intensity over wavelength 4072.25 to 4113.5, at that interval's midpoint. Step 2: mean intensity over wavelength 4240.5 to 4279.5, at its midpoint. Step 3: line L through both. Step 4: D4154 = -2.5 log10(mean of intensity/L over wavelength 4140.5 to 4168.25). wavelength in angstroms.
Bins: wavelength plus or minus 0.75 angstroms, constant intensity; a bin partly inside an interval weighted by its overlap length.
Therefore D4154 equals -0.05 mag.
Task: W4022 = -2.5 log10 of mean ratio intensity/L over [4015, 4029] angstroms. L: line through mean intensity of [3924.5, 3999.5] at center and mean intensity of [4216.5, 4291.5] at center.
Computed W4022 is -0.23 mag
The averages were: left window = 1.02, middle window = 1.33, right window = 1.29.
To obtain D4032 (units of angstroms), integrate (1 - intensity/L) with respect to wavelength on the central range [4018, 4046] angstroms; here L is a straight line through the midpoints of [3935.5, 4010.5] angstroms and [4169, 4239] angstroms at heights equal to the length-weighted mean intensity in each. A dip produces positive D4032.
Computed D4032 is -4.8 angstroms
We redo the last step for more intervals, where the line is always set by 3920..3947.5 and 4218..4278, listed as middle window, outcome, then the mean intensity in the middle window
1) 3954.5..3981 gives 5.5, 0.831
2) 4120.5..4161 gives -1.6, 1.26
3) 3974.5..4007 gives -4.4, 1.22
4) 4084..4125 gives 1.9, 1.12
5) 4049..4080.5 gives -3.4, 1.26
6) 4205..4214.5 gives -0.2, 1.3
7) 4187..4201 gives -0.4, 1.3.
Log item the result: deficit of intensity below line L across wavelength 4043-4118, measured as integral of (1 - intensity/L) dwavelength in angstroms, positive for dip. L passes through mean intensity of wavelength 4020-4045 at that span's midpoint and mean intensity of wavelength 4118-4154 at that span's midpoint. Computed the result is 5.9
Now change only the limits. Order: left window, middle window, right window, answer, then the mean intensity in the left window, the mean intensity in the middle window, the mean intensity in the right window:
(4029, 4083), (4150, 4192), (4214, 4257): 1.2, 1.29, 1.27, 1.32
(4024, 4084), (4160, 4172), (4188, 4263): 0.0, 1.28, 1.3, 1.31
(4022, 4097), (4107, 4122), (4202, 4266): 1.4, 1.27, 1.17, 1.32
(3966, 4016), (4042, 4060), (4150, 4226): -1.6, 1.17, 1.3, 1.27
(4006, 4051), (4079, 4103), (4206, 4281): 3.7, 1.34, 1.13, 1.31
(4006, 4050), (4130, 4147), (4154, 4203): 0.5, 1.35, 1.26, 1.28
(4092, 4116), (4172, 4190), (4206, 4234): -1.1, 1.02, 1.27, 1.29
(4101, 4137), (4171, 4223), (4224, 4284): -0.8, 1.18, 1.28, 1.32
